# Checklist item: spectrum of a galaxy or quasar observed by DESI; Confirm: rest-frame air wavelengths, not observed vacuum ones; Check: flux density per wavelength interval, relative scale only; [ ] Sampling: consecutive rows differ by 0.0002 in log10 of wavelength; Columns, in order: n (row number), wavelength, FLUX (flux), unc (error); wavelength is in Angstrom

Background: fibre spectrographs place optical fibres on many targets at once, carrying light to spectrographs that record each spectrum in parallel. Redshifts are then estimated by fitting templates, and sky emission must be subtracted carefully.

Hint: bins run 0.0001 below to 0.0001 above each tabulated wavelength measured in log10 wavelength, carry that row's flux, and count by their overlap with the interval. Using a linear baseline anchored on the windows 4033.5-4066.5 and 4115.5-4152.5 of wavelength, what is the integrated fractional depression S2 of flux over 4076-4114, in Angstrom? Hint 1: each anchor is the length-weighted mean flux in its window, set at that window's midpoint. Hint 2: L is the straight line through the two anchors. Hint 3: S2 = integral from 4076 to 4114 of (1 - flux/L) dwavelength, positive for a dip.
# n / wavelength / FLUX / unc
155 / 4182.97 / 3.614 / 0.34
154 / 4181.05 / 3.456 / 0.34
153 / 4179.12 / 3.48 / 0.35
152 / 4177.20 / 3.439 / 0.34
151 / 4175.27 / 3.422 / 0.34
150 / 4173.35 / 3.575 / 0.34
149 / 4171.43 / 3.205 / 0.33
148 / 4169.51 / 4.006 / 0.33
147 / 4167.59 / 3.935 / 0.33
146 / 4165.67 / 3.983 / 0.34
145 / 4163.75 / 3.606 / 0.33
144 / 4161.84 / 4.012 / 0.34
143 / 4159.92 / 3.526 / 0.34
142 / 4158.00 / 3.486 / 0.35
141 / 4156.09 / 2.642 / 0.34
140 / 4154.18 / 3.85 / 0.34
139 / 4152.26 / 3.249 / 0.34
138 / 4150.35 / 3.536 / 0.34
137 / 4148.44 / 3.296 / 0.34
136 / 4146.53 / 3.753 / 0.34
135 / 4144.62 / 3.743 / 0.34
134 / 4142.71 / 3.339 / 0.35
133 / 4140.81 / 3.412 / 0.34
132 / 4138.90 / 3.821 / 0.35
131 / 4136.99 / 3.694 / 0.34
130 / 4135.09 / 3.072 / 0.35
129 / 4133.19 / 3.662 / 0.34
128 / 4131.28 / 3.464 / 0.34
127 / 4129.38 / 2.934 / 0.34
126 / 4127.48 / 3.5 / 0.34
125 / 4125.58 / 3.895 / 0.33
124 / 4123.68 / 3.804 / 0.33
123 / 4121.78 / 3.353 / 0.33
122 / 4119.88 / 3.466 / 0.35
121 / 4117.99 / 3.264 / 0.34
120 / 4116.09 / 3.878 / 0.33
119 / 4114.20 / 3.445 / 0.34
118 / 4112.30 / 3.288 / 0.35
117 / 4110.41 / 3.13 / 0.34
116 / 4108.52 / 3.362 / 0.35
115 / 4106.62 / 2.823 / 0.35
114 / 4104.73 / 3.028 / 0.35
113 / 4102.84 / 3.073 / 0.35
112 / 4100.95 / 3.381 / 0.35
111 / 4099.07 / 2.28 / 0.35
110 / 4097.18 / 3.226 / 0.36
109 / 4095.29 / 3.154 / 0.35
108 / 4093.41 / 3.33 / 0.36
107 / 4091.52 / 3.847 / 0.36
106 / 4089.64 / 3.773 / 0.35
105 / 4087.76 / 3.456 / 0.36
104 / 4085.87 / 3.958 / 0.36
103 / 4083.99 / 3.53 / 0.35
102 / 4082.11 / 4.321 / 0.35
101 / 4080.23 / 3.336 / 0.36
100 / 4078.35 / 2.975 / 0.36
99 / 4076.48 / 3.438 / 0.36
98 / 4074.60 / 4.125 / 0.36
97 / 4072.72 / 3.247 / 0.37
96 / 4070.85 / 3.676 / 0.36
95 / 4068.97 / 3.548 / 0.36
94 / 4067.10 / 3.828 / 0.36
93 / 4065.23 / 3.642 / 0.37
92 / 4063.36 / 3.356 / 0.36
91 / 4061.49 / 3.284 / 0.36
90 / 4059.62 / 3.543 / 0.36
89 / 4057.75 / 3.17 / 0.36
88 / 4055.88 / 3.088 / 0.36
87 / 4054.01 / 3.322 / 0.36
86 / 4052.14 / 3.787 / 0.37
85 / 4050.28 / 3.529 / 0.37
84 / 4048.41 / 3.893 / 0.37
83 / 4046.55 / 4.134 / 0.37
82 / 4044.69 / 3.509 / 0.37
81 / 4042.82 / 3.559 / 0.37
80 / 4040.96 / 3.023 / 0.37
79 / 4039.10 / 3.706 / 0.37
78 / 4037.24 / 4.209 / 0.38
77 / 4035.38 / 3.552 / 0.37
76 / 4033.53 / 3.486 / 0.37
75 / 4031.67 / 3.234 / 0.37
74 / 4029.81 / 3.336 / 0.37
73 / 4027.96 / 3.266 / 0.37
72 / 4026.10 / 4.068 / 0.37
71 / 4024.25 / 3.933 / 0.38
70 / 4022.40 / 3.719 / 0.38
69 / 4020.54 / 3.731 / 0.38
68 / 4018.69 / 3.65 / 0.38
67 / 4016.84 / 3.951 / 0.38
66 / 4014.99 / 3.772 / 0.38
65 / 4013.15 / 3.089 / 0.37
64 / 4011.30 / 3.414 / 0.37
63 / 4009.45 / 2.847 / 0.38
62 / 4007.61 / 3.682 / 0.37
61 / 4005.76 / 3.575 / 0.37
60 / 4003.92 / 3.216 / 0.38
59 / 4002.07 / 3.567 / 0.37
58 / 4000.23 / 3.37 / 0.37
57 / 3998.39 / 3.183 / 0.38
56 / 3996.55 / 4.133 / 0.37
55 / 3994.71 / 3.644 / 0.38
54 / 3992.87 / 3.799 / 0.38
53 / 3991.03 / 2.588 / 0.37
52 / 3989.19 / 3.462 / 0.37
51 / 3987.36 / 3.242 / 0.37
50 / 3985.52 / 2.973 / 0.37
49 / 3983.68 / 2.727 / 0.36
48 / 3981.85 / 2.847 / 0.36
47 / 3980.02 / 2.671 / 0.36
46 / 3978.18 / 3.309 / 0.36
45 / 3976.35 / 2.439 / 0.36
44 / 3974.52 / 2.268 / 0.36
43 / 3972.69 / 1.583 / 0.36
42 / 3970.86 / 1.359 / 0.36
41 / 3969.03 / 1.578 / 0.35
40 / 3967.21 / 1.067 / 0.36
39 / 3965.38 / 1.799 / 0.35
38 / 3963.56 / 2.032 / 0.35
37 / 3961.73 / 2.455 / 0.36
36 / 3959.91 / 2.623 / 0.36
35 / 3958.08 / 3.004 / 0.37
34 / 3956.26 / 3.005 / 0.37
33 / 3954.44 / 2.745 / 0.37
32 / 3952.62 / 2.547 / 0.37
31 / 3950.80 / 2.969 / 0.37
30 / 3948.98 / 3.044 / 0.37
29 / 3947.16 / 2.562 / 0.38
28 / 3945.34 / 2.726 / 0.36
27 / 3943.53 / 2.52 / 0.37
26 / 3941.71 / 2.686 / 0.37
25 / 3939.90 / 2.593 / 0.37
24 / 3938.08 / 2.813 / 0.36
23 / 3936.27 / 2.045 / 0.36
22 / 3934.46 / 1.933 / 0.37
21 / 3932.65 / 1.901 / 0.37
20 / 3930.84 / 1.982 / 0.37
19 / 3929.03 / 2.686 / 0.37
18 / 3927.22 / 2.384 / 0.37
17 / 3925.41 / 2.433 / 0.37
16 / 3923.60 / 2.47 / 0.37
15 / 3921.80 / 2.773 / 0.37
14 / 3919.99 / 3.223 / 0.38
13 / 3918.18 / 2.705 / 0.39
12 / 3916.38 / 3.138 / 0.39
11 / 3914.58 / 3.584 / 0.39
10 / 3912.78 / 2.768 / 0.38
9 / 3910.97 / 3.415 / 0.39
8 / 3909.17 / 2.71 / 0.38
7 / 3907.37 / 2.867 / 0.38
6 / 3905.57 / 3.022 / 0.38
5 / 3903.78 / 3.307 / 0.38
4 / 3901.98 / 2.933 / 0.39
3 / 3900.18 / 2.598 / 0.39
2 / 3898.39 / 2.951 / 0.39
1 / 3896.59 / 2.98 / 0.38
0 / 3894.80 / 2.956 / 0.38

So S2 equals 2.1 Angstrom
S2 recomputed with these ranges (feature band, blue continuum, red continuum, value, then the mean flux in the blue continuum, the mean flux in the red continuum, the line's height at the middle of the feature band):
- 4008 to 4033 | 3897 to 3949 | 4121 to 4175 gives -3.80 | 2.71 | 3.55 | 3.07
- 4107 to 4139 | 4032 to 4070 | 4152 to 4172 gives 1.23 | 3.55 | 3.61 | 3.59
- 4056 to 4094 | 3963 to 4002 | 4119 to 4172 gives -4.55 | 2.7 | 3.55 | 3.18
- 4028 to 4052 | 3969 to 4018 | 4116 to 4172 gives -2.74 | 3.08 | 3.54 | 3.22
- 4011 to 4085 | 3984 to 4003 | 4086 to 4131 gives -4.73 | 3.37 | 3.35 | 3.36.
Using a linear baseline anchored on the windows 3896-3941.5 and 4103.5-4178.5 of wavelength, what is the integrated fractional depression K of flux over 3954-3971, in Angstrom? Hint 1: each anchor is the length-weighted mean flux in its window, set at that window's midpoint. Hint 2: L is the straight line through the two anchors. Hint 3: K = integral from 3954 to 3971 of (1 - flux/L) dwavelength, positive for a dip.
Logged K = 4.05 Angstrom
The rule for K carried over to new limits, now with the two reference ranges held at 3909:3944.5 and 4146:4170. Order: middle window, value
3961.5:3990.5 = 4.9 Angstrom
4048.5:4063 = -1.1 Angstrom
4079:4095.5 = -1.7 Angstrom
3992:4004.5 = -2.7 Angstrom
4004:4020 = -2.7 Angstrom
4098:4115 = 1.5 Angstrom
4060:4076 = -1.8 Angstrom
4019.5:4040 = -4.0 Angstrom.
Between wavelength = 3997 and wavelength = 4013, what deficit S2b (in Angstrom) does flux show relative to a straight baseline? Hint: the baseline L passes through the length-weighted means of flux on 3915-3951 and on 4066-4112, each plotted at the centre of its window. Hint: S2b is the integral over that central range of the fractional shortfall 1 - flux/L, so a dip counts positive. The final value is -2.2 Angstrom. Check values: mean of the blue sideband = 2.59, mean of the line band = 3.37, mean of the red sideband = 3.41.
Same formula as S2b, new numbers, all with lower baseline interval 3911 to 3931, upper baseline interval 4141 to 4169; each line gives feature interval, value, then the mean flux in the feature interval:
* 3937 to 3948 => 0.87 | 2.64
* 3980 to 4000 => -1.39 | 3.24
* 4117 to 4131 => 0.03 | 3.46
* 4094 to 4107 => 1.46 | 3.01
